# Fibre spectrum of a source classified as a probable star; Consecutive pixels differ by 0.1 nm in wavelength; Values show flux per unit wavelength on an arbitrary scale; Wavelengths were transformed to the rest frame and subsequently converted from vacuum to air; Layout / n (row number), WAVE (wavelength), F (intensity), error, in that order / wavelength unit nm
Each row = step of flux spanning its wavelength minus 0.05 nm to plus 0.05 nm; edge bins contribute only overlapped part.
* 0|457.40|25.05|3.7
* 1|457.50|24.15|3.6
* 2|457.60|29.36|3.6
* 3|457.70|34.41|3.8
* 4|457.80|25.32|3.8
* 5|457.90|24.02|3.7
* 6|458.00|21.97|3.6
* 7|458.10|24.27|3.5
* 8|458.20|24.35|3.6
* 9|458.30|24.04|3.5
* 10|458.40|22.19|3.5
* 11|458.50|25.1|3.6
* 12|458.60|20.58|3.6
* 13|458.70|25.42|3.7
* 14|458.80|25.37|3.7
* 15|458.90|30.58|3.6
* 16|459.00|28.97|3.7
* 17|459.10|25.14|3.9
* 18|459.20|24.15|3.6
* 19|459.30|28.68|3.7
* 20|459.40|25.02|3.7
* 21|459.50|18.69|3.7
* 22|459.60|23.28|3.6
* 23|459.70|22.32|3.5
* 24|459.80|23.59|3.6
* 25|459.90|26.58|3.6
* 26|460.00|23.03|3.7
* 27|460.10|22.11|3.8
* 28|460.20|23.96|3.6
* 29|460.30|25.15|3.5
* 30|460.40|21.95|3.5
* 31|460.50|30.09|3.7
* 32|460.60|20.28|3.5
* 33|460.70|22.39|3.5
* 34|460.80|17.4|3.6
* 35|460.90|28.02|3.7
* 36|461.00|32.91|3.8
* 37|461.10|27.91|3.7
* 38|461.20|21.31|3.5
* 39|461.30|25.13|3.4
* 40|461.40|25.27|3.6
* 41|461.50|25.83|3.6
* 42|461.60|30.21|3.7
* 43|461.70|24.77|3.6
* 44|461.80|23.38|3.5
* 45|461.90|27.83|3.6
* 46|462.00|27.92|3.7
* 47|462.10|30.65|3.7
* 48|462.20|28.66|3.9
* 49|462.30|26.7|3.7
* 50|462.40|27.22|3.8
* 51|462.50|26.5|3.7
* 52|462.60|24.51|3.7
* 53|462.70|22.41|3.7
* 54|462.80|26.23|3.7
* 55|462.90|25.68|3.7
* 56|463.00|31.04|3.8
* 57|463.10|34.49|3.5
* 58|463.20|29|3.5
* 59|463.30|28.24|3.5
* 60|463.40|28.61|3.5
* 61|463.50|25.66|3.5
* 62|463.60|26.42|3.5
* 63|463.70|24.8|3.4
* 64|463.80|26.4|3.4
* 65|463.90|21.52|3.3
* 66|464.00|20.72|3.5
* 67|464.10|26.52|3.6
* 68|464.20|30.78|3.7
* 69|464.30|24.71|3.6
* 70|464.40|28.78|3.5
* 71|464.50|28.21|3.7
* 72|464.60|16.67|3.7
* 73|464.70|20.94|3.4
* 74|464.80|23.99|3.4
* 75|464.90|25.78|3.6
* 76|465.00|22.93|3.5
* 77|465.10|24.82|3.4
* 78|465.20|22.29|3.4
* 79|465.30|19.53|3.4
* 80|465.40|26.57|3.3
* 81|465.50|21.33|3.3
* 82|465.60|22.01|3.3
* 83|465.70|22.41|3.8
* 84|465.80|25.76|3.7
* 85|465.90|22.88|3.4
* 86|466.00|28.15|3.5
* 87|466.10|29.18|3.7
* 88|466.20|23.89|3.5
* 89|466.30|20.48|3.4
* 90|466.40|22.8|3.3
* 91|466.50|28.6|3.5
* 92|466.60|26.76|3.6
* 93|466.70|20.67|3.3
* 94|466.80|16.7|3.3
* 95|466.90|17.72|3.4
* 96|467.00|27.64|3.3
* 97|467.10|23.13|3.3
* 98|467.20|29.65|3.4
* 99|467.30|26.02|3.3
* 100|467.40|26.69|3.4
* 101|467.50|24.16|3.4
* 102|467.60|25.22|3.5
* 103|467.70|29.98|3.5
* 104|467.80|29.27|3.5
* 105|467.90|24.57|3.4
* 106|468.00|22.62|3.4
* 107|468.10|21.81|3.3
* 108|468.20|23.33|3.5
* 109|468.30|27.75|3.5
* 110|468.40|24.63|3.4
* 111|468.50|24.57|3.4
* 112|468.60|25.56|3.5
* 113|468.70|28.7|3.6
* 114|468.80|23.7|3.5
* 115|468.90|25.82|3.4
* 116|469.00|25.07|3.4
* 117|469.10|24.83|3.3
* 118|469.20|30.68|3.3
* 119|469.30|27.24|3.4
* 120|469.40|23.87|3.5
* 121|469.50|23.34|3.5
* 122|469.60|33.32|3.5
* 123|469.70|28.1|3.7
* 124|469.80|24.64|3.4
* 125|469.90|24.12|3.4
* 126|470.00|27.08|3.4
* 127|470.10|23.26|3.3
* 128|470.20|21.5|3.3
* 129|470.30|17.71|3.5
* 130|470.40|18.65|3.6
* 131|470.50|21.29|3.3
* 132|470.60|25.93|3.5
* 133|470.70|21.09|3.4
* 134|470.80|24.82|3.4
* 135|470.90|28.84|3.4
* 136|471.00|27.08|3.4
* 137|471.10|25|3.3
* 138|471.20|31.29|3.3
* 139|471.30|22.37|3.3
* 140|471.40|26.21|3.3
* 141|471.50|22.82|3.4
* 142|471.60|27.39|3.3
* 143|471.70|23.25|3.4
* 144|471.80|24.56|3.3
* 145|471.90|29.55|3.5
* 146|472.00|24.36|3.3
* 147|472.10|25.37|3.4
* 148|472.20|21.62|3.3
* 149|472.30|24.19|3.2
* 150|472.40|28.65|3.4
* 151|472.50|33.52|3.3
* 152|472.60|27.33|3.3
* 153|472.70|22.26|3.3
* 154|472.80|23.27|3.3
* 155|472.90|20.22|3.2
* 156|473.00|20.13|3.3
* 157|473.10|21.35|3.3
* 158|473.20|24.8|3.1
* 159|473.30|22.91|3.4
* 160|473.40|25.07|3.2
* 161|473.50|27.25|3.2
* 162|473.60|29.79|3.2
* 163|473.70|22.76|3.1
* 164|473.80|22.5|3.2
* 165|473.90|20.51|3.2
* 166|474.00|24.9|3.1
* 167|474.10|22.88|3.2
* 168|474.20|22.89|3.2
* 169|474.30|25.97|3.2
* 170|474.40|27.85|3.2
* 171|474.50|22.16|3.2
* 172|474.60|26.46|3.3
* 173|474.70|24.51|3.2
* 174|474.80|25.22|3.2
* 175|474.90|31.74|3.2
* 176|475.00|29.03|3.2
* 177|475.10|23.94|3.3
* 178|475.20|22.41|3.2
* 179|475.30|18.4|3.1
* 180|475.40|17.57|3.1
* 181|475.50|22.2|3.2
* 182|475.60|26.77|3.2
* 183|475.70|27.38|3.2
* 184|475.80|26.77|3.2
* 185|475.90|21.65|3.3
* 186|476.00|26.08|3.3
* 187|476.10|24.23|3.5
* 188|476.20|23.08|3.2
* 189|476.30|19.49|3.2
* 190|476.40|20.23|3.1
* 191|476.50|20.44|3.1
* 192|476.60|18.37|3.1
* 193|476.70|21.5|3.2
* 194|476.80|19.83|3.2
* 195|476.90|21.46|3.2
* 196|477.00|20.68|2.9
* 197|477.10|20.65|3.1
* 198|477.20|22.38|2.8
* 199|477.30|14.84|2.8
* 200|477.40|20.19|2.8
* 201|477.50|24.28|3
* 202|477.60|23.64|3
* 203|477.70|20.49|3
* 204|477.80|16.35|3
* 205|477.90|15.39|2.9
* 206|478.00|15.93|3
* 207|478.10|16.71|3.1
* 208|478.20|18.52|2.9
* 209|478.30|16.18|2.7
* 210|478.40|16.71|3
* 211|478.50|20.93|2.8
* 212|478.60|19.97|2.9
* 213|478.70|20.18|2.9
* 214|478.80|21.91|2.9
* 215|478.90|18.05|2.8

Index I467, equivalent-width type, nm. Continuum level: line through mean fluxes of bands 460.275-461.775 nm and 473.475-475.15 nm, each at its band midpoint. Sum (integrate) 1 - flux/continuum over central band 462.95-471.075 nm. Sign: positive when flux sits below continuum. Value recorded 0.07 nm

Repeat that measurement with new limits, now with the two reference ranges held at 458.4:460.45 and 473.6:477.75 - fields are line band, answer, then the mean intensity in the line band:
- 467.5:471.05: -0.24 nm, 25.1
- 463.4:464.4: -0.07 nm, 25.6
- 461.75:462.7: -0.10 nm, 26.8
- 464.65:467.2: 0.03 nm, 23.6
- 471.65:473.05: -0.10 nm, 24.9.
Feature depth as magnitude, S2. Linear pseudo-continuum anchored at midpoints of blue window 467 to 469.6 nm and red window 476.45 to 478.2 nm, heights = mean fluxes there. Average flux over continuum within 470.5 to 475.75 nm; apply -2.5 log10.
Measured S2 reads -0.11 mag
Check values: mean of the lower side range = 25.9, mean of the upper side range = 19.6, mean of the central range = 24.8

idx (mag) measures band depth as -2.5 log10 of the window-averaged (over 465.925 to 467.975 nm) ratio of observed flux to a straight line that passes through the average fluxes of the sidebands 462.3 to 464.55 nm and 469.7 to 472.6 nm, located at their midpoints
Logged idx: 0.04 mag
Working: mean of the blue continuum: 26.7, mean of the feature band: 25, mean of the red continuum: 25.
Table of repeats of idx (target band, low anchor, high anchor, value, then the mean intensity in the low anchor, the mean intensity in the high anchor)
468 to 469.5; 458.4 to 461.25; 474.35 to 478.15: -0.09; 24.6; 22.1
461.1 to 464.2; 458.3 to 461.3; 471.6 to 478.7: -0.10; 24.6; 22.8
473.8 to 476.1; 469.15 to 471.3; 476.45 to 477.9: -0.12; 25.1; 20.2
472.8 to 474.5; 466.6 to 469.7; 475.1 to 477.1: -0.03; 25.3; 22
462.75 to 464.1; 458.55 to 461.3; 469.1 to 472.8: -0.08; 24.6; 25.3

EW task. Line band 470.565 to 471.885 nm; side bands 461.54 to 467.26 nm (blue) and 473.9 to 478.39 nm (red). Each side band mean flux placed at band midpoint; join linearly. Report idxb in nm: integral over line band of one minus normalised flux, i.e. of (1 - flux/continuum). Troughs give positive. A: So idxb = -0.12 nm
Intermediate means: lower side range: 25.3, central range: 25.5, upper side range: 22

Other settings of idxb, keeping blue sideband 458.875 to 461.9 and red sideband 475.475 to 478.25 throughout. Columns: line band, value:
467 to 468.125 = -0.129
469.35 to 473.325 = -0.416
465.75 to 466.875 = -0.023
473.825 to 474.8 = -0.117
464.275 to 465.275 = 0.005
